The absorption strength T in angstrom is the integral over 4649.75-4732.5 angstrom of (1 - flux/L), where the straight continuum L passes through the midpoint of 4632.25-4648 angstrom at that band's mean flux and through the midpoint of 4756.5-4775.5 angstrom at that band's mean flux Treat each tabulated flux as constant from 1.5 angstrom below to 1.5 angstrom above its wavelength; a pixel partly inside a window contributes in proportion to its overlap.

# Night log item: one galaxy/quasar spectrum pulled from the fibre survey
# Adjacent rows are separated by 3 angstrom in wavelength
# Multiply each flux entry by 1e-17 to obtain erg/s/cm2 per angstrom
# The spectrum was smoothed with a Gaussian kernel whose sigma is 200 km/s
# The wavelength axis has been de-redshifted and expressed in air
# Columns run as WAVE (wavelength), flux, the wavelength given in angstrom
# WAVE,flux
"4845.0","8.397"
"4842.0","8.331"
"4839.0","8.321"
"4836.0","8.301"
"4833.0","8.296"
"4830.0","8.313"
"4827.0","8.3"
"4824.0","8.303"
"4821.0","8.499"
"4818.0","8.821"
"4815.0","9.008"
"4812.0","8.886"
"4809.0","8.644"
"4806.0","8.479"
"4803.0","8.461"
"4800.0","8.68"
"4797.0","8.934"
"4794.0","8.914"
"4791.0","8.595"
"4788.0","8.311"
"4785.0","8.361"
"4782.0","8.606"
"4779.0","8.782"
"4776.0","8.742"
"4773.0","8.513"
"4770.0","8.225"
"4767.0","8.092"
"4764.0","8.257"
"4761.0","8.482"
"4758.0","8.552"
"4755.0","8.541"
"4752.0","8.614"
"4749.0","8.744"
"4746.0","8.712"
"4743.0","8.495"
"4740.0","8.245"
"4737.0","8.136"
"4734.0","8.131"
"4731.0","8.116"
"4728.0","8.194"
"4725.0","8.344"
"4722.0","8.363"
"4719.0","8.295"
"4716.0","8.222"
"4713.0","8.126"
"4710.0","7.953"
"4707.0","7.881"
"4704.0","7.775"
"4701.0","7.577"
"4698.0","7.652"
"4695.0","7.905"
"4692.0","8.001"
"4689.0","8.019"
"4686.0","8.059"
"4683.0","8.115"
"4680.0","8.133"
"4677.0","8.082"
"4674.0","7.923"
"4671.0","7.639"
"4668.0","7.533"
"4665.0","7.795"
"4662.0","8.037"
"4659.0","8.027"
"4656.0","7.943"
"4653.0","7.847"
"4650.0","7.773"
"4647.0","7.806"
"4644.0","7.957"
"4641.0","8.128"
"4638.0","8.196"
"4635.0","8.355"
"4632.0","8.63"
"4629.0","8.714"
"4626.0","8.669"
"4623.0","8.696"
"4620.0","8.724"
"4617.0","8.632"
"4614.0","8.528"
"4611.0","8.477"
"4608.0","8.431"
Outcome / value 2.6 angstrom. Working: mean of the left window 8.14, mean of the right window 8.37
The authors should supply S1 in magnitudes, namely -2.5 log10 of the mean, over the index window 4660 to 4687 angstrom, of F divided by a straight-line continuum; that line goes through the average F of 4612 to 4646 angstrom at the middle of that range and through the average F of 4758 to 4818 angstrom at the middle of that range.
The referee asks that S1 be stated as 0.08 mag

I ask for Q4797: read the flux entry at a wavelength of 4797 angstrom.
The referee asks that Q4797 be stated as 8.934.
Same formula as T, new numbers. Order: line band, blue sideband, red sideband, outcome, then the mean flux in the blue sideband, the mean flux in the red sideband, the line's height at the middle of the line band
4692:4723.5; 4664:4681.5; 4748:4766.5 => 0.6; 7.85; 8.5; 8.12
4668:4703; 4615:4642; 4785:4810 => 2.7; 8.53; 8.61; 8.56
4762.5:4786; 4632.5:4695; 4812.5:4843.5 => -0.4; 7.98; 8.46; 8.3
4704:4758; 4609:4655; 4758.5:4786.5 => 0.8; 8.34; 8.45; 8.42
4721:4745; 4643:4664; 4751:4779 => 0.1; 7.91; 8.46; 8.3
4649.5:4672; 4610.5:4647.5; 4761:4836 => 1.7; 8.44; 8.54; 8.46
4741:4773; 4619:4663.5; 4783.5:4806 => 0.1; 8.23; 8.6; 8.51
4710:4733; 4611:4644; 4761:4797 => 0.8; 8.5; 8.51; 8.51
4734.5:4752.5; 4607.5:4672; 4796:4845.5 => -0.2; 8.21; 8.53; 8.39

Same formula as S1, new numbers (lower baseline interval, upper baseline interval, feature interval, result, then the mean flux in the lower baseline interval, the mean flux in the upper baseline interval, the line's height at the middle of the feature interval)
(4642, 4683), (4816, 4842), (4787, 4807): -0.042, 7.9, 8.4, 8.31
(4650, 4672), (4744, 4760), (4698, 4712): 0.057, 7.83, 8.62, 8.21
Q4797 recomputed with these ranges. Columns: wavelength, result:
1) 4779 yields 8.782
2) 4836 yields 8.301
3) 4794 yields 8.914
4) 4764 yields 8.257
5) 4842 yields 8.331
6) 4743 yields 8.495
